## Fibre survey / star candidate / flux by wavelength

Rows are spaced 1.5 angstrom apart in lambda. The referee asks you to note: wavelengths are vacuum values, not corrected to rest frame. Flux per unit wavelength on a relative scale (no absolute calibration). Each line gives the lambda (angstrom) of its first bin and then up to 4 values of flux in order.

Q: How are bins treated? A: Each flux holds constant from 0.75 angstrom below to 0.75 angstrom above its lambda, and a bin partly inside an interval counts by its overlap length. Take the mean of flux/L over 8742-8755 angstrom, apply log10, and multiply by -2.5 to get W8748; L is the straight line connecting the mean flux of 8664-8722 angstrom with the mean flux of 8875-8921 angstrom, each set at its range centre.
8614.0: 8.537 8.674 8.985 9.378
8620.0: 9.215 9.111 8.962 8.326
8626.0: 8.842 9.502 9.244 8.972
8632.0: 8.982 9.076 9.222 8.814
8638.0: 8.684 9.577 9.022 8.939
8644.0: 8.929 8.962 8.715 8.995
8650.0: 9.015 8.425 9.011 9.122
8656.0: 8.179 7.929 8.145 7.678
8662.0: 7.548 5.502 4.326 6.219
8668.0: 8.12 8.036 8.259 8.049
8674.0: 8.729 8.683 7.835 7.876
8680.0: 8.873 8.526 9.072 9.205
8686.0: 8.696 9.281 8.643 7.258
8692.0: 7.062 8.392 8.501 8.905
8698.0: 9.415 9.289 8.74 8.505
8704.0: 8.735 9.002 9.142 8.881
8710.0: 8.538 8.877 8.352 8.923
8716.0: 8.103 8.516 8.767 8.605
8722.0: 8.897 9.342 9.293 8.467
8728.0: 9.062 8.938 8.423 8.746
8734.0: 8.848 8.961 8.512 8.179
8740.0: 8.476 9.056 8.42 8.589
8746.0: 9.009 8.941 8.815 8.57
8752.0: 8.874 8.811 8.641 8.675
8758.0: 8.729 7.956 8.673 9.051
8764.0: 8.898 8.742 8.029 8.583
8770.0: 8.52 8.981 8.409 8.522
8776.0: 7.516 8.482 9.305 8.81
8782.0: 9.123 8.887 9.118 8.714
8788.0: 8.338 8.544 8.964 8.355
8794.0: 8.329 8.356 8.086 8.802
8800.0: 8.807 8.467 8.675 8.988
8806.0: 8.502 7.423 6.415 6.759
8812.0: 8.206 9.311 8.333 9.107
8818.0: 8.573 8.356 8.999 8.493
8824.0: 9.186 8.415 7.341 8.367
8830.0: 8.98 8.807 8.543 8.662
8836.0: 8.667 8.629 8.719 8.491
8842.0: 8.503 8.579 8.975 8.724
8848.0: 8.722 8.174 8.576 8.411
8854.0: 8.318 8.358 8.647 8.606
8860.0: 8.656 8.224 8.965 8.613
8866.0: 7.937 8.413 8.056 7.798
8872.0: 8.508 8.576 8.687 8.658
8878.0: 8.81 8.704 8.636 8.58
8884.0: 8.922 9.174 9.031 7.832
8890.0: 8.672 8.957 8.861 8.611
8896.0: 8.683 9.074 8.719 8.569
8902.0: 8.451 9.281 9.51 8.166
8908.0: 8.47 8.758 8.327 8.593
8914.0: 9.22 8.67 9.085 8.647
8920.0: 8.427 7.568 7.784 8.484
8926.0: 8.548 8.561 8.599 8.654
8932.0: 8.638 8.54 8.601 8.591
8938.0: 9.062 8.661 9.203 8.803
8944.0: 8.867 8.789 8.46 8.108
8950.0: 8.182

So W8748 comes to -0.03 mag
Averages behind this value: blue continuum 8.39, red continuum 8.73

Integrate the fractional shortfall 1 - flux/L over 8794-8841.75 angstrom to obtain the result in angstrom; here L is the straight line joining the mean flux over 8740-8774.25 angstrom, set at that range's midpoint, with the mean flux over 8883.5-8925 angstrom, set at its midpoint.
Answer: 1.30 angstrom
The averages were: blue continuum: 8.67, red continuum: 8.66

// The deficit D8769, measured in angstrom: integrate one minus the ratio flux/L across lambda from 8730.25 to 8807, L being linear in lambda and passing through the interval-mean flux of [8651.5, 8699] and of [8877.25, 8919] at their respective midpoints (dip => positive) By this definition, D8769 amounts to -2.39 angstrom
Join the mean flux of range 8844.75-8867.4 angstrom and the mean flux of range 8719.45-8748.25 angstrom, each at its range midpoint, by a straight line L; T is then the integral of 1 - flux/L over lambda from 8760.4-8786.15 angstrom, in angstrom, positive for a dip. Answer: 0.0 angstrom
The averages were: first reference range 8.78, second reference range 8.51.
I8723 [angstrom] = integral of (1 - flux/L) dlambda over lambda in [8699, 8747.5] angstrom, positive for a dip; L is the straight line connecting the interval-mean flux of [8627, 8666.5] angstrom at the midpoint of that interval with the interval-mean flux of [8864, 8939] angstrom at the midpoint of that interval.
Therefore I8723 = -1.55 angstrom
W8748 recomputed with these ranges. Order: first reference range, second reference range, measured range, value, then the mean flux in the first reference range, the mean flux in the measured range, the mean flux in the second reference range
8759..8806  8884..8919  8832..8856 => 0.02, 8.62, 8.57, 8.76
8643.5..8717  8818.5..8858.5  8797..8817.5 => 0.03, 8.35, 8.29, 8.56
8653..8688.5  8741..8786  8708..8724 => -0.04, 8.02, 8.7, 8.69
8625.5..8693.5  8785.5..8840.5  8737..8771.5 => -0.03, 8.39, 8.65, 8.45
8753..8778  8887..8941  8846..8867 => 0.01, 8.54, 8.49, 8.64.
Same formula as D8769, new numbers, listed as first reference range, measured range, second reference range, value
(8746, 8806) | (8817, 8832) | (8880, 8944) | 0.17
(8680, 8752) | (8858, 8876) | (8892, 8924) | 0.49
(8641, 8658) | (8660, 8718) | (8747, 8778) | 2.94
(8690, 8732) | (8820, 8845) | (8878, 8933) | 0.20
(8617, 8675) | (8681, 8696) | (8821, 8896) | 0.04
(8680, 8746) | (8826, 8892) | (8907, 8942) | 0.61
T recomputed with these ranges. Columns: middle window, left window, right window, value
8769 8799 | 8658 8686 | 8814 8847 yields -0.8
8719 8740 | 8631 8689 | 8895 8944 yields -0.8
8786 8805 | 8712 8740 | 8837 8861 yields 0.1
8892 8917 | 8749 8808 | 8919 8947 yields -0.5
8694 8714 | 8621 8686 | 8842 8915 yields -0.8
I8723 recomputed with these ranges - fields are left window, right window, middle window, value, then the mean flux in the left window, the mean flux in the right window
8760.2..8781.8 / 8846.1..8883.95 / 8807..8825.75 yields 0.6 angstrom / 8.62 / 8.5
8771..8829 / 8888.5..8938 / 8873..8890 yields -0.2 angstrom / 8.47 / 8.63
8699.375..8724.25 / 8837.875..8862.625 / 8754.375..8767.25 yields 0.1 angstrom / 8.76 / 8.55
